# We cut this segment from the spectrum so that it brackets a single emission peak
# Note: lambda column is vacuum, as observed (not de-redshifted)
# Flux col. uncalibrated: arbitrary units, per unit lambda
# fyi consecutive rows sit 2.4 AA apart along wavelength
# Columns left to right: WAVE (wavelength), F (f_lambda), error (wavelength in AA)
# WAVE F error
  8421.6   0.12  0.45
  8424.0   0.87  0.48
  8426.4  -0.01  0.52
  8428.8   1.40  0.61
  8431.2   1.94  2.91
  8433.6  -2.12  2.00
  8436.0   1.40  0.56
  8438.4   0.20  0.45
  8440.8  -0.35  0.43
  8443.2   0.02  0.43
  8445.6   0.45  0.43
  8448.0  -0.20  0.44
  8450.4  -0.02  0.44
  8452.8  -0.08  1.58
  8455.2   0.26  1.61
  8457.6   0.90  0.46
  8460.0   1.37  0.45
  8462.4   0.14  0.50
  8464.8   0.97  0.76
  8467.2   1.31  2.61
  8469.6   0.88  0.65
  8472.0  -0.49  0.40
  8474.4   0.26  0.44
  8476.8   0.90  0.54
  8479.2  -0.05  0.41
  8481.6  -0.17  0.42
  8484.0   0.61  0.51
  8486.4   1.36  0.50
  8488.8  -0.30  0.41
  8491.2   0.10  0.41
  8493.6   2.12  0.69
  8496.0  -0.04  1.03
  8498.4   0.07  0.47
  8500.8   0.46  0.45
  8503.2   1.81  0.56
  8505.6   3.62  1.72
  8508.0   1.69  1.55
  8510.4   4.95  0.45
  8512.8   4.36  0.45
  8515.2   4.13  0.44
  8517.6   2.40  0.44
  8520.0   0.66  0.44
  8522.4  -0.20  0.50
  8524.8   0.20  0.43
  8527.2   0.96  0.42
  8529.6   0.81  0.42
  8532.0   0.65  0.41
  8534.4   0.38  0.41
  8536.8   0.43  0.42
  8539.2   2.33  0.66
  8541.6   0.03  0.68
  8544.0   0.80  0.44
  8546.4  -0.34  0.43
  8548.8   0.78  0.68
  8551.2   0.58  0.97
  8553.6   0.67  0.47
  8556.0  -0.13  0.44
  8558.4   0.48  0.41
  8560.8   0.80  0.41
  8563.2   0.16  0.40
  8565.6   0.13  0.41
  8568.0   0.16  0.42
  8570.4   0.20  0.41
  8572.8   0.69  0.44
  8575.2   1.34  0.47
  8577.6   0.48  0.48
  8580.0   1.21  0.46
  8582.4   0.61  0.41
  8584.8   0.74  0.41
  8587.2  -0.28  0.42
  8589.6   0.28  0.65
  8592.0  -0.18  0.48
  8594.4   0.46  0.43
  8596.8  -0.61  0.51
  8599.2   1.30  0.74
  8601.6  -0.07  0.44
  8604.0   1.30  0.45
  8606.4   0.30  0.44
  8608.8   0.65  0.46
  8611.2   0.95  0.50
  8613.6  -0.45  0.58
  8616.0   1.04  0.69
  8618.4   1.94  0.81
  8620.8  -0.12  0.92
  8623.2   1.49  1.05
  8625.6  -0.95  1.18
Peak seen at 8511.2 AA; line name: [O II]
